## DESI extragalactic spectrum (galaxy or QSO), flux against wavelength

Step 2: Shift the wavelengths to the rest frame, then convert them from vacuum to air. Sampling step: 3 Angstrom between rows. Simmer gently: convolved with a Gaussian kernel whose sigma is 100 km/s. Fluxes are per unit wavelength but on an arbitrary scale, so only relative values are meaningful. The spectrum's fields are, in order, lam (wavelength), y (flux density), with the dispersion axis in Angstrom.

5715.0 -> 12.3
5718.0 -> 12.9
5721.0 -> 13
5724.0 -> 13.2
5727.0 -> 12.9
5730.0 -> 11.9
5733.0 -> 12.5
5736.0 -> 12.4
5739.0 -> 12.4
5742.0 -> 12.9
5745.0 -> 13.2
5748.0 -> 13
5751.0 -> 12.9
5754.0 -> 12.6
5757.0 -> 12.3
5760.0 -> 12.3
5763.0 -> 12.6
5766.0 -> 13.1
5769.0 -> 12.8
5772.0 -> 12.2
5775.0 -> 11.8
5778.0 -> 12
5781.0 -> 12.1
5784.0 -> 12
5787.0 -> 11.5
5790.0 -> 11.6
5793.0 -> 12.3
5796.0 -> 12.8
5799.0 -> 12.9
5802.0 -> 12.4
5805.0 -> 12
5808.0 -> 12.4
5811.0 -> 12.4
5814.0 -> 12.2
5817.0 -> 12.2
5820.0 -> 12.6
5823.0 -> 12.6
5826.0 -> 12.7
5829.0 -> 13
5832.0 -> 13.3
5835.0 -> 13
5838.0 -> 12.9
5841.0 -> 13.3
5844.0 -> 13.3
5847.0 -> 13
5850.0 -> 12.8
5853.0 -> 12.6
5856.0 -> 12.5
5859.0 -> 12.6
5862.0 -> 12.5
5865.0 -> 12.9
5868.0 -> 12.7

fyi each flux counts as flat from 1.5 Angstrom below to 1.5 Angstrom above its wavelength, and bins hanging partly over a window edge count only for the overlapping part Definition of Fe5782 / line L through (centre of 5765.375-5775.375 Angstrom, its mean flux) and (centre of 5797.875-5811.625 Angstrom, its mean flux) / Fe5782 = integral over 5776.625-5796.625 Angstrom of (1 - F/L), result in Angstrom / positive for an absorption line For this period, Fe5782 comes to 0.7 Angstrom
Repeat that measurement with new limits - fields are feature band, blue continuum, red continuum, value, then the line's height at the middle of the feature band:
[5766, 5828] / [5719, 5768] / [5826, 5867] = 2.42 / 12.8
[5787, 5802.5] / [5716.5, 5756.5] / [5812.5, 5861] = 0.55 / 12.8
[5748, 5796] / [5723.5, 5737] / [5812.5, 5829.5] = 0.84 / 12.5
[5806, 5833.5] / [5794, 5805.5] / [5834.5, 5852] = 0.42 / 12.8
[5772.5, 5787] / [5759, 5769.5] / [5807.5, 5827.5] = 0.79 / 12.6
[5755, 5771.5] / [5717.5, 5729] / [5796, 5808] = 0.16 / 12.7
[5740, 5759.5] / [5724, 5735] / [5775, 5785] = -0.72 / 12.3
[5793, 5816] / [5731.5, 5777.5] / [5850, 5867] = 0.33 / 12.6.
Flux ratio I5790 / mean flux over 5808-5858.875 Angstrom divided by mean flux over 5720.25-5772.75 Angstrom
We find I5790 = 1.0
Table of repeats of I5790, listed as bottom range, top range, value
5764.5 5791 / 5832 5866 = 1.06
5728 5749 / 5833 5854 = 1.03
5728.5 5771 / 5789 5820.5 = 0.98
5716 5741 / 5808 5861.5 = 1.01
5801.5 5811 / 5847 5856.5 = 1.04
